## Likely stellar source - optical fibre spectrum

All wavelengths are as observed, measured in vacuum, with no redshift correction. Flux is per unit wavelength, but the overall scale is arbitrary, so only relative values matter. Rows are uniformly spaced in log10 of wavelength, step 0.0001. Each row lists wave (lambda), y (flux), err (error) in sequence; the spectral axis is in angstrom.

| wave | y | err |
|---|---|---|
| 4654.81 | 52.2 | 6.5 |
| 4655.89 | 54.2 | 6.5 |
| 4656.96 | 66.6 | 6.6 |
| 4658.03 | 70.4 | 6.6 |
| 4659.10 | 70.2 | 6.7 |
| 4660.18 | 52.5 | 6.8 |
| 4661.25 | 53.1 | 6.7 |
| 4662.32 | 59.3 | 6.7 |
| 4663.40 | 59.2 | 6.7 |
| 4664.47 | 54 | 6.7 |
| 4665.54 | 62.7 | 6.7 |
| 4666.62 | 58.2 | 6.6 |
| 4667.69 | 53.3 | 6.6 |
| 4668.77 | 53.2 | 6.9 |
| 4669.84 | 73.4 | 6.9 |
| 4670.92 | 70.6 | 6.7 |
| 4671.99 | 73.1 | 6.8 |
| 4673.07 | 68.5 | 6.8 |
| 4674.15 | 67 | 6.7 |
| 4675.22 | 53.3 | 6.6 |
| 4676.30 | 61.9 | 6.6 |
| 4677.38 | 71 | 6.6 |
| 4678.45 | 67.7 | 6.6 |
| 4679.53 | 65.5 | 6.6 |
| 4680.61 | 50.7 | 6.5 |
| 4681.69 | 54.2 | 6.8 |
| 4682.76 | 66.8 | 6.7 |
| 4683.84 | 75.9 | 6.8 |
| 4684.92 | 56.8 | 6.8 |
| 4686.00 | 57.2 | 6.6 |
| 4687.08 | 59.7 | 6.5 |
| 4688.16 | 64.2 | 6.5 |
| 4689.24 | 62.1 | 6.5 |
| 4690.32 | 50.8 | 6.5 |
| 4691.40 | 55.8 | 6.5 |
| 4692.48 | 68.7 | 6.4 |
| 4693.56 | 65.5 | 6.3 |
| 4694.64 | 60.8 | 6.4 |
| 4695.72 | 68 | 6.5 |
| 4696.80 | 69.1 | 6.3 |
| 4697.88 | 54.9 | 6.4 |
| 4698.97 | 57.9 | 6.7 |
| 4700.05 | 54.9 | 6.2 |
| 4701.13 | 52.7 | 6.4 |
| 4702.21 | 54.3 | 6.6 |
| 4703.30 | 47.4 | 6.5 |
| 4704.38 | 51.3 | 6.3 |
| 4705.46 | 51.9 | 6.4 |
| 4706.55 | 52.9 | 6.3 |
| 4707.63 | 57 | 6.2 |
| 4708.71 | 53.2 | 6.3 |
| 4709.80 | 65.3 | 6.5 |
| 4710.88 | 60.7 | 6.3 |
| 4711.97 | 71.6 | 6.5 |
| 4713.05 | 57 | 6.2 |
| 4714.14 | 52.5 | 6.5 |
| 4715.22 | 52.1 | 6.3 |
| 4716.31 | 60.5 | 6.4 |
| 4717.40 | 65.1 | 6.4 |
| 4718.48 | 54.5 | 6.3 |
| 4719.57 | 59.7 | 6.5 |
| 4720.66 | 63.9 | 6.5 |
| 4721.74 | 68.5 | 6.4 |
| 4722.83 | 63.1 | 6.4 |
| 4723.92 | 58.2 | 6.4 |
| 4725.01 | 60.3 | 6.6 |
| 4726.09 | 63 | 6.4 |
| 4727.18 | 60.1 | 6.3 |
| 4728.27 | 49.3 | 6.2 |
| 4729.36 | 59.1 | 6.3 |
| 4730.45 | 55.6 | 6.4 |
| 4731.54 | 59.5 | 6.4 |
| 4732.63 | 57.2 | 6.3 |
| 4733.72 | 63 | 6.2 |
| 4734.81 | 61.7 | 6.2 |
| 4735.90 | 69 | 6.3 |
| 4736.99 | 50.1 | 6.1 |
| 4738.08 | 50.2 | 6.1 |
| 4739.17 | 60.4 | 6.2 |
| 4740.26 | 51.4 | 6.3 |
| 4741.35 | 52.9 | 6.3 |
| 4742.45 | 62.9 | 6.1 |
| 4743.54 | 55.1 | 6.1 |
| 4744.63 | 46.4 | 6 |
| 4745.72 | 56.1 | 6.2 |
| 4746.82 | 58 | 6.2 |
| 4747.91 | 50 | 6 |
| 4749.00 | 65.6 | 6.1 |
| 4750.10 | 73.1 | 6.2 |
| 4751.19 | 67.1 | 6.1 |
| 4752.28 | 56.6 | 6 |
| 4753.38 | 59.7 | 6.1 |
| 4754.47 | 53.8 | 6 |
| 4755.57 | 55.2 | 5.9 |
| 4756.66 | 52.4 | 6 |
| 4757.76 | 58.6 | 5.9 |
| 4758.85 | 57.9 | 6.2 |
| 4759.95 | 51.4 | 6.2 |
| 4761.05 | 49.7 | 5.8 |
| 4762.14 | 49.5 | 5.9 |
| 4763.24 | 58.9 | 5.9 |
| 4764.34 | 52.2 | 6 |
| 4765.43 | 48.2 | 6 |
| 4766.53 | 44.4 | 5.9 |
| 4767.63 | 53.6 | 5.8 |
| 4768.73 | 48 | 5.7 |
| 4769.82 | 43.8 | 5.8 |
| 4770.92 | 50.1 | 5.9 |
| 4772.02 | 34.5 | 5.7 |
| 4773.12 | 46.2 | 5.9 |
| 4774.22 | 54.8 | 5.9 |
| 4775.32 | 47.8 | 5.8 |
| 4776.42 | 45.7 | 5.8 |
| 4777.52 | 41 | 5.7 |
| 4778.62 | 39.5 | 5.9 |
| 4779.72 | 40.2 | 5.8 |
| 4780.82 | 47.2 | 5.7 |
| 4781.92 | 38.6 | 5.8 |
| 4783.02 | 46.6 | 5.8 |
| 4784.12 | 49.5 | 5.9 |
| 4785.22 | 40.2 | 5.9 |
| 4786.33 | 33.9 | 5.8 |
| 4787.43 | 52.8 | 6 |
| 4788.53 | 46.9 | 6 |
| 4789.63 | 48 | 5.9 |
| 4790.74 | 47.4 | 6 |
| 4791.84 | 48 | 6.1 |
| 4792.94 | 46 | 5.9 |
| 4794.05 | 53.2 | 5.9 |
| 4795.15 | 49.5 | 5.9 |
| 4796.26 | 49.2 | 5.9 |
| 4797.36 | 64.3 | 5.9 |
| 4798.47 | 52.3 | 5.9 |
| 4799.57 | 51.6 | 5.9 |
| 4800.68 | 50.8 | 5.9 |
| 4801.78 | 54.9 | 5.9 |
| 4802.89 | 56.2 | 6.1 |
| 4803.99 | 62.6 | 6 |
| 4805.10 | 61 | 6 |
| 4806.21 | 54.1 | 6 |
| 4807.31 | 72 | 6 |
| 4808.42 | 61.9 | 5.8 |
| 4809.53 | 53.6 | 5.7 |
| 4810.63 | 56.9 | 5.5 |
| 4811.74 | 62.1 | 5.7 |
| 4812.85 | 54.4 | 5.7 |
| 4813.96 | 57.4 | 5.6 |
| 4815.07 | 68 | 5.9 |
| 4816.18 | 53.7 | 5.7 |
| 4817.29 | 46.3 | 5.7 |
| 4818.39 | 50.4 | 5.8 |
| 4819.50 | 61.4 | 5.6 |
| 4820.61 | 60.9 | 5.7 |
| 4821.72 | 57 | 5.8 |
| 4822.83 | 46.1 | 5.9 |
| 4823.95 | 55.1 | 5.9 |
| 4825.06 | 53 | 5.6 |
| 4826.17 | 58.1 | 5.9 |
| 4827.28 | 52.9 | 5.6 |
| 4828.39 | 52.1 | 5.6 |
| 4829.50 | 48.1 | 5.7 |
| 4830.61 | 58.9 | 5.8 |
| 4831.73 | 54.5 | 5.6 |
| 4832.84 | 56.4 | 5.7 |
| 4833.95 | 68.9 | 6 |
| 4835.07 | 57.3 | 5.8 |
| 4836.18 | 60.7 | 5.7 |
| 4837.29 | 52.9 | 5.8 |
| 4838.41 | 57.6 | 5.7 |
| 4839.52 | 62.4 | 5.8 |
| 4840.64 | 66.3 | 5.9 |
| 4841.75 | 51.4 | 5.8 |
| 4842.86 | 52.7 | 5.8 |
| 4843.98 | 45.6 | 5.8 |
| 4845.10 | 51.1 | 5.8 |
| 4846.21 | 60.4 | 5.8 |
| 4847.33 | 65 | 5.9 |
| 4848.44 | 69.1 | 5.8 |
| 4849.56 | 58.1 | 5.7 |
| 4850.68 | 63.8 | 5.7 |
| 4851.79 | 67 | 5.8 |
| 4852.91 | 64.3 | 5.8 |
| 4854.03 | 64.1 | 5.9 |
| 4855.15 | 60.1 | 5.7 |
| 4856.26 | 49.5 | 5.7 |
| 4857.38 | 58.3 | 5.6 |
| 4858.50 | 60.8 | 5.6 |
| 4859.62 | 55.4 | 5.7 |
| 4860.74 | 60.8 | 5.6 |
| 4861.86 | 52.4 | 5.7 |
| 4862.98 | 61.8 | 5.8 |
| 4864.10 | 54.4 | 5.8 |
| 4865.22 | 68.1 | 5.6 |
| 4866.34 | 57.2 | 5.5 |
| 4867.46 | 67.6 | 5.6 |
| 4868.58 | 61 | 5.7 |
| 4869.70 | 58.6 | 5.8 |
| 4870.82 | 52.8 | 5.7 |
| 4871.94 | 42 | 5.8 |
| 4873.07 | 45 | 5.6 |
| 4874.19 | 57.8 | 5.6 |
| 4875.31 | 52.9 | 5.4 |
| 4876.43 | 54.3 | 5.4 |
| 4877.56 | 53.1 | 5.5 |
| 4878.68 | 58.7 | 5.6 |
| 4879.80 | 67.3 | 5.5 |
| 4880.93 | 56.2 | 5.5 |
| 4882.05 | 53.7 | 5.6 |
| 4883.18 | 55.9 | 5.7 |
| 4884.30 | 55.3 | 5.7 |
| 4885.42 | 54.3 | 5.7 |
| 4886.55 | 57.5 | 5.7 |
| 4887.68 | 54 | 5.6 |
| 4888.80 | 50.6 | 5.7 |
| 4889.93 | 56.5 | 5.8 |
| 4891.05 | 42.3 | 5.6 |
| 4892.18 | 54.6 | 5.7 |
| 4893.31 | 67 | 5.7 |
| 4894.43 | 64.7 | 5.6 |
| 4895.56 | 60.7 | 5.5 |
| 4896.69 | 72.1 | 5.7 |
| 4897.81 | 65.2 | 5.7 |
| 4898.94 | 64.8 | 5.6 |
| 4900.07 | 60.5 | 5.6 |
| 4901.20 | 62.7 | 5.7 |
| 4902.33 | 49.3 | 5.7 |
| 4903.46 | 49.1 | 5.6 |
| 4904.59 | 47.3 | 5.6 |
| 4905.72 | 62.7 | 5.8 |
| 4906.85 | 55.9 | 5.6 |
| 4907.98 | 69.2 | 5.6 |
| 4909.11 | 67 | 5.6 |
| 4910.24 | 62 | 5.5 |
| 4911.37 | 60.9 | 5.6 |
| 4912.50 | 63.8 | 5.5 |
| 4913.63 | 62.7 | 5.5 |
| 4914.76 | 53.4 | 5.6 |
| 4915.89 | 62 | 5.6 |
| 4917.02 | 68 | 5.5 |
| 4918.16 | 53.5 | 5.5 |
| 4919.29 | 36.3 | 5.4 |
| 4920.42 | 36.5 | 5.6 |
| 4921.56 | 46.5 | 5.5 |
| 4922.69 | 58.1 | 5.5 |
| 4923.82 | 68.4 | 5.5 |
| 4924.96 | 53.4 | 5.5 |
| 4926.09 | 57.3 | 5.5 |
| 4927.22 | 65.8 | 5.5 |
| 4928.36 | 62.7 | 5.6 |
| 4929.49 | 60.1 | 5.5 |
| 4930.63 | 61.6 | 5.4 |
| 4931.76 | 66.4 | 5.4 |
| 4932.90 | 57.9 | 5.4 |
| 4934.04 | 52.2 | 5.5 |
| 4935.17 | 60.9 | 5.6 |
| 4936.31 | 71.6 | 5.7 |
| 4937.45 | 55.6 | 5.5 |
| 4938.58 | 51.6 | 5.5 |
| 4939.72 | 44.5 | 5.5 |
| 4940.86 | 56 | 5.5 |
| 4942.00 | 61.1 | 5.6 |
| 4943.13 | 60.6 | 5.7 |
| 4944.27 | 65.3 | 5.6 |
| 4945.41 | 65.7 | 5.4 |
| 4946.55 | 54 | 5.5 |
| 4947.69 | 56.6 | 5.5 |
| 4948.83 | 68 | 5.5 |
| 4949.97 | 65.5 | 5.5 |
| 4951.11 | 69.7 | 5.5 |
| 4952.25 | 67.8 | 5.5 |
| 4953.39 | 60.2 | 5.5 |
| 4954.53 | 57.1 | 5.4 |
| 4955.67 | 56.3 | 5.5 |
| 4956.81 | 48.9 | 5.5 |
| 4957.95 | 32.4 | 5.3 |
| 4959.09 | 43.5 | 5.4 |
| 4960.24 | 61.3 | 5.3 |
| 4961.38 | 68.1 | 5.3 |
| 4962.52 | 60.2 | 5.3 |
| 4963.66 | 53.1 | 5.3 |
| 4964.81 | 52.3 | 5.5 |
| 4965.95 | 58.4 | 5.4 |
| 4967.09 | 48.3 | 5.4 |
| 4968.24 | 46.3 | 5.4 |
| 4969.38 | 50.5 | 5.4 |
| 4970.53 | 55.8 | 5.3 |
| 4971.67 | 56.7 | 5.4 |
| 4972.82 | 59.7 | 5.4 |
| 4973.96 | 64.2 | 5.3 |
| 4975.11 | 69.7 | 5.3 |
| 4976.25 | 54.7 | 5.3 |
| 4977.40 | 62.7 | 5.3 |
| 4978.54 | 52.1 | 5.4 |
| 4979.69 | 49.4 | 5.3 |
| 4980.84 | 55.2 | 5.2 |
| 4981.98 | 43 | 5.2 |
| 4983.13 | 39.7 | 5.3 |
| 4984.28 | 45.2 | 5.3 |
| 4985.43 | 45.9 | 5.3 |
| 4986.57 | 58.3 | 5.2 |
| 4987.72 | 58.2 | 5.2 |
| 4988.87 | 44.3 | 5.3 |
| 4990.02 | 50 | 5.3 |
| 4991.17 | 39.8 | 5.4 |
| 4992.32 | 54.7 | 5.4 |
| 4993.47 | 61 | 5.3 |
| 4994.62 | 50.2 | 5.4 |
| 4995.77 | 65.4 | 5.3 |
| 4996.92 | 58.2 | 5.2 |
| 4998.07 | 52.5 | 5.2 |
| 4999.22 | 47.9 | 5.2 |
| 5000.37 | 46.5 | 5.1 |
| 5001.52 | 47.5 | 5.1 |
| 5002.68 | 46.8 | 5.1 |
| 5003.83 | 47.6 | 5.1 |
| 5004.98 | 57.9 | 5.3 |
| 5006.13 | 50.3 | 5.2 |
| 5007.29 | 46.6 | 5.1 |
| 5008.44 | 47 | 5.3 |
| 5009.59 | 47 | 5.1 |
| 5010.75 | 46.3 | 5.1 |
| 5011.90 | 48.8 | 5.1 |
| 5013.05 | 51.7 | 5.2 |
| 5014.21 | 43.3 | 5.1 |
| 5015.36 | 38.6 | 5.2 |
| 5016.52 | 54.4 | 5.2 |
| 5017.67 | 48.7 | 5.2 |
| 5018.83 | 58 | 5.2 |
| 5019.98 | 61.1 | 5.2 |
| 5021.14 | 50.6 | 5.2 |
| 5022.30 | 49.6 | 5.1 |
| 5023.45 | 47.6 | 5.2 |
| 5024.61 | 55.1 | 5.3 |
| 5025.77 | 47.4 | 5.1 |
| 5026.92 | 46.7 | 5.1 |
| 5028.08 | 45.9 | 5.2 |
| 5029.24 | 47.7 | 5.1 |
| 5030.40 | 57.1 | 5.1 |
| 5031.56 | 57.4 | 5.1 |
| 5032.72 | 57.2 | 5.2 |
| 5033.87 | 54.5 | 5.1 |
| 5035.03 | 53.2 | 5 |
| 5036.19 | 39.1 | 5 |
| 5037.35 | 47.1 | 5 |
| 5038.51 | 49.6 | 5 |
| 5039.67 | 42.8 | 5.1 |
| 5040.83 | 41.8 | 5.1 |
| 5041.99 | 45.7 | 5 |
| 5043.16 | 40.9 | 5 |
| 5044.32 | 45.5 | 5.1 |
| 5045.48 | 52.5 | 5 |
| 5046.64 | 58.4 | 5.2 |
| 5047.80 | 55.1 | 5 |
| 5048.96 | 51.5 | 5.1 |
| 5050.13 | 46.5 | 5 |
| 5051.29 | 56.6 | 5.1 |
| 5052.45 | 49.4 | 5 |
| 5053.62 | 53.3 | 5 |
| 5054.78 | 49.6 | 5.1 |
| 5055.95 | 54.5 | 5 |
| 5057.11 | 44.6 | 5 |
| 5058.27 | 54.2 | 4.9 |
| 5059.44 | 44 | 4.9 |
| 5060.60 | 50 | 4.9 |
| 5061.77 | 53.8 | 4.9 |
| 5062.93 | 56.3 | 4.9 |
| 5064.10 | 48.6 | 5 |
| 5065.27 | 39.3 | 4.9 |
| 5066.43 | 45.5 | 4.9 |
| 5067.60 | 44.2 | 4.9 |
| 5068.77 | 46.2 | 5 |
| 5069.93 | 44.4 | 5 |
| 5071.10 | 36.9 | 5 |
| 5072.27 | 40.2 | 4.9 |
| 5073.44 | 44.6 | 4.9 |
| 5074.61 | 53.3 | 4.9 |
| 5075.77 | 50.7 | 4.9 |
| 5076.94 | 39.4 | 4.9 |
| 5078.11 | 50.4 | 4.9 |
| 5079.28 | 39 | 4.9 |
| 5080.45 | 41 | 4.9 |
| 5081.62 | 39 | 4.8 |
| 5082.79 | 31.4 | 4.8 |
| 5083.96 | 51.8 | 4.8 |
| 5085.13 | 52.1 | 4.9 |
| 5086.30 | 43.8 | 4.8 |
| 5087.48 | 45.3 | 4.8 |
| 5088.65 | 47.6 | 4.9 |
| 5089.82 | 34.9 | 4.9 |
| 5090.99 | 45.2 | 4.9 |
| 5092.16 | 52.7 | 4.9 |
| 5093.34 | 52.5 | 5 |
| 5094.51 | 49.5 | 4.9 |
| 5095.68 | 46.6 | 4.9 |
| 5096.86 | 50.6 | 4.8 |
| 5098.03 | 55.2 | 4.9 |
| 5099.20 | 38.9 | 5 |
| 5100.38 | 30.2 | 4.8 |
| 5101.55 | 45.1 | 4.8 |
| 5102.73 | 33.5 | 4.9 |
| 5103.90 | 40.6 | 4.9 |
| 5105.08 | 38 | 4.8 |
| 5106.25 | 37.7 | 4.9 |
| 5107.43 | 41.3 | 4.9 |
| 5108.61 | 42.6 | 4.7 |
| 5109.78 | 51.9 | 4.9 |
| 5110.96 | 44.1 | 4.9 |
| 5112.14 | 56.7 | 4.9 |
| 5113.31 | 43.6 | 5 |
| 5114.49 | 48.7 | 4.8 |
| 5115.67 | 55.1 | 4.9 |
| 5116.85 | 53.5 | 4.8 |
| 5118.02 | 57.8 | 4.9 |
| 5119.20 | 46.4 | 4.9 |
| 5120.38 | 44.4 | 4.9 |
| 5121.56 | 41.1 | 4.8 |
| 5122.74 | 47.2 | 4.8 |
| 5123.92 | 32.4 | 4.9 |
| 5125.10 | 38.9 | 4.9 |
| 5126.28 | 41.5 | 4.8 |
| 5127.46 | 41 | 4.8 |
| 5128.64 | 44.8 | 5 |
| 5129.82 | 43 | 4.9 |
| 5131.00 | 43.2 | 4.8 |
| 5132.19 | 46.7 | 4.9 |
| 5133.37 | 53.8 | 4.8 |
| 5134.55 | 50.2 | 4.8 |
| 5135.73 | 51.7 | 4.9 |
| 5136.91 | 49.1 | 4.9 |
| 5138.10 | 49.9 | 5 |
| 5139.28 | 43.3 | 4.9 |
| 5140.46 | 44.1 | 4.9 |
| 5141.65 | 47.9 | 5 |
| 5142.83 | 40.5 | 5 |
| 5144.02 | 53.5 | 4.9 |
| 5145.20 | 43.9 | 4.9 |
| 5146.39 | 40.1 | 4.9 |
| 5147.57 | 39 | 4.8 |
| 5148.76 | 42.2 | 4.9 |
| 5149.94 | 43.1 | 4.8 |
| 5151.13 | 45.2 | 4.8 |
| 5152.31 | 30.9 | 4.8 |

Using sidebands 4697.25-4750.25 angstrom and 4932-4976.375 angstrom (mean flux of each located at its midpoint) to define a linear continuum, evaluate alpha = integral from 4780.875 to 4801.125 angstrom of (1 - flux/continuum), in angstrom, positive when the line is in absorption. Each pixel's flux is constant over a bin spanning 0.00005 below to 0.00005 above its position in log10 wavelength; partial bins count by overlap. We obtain 3.31 angstrom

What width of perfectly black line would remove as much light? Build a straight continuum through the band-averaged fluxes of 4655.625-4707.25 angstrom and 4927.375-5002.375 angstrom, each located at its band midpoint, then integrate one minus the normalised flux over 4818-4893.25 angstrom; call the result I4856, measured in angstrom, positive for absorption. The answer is 0.91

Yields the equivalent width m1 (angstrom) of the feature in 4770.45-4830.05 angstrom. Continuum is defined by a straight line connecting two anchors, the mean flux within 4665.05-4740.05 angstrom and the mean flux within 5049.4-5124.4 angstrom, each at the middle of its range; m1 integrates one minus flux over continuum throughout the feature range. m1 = 5.1 angstrom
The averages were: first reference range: 60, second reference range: 46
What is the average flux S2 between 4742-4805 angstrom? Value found 51.2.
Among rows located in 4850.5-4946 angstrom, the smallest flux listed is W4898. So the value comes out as 36.3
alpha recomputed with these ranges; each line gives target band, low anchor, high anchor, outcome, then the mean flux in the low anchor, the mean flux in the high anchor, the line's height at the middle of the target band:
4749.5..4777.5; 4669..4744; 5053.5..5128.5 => 2.7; 60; 45.5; 57.8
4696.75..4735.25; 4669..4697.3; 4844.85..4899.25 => 2.8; 63.7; 58.3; 62.7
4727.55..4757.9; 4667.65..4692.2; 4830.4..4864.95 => 1.8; 62.5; 58.8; 61.1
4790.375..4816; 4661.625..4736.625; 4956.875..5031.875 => 0.5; 60.2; 51.7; 57.2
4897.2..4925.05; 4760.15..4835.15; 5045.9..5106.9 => -4.5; 51.9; 46.2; 49.6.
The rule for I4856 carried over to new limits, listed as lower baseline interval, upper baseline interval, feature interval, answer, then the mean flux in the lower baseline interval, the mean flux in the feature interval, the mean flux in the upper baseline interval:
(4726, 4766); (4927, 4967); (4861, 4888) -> 0.7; 56.7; 56.4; 58.5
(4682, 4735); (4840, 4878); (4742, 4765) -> 0.9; 59.4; 56.6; 57.7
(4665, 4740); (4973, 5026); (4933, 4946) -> -1.3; 60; 58.6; 51.4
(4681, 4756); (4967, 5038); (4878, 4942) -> -5.0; 58.8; 58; 51.4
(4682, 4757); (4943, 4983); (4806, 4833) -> 0.8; 58.8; 56.2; 56.7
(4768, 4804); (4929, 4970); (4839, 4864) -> -3.6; 47.7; 59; 57.5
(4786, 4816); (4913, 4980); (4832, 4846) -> -0.4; 54.6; 57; 57.3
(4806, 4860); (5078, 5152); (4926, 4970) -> -4.4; 57.8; 57.8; 44.9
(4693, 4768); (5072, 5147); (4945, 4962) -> -2.7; 57.4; 58.3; 45.3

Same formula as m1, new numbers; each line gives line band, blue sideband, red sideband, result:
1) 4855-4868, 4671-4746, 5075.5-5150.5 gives -1.16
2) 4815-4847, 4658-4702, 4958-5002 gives 0.85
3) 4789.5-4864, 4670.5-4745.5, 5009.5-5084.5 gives -1.56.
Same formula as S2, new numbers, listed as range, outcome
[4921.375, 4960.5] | 58.5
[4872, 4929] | 57.3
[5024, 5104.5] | 47.2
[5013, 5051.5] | 49.9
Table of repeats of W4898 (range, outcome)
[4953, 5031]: 32.4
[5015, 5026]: 38.6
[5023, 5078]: 36.9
